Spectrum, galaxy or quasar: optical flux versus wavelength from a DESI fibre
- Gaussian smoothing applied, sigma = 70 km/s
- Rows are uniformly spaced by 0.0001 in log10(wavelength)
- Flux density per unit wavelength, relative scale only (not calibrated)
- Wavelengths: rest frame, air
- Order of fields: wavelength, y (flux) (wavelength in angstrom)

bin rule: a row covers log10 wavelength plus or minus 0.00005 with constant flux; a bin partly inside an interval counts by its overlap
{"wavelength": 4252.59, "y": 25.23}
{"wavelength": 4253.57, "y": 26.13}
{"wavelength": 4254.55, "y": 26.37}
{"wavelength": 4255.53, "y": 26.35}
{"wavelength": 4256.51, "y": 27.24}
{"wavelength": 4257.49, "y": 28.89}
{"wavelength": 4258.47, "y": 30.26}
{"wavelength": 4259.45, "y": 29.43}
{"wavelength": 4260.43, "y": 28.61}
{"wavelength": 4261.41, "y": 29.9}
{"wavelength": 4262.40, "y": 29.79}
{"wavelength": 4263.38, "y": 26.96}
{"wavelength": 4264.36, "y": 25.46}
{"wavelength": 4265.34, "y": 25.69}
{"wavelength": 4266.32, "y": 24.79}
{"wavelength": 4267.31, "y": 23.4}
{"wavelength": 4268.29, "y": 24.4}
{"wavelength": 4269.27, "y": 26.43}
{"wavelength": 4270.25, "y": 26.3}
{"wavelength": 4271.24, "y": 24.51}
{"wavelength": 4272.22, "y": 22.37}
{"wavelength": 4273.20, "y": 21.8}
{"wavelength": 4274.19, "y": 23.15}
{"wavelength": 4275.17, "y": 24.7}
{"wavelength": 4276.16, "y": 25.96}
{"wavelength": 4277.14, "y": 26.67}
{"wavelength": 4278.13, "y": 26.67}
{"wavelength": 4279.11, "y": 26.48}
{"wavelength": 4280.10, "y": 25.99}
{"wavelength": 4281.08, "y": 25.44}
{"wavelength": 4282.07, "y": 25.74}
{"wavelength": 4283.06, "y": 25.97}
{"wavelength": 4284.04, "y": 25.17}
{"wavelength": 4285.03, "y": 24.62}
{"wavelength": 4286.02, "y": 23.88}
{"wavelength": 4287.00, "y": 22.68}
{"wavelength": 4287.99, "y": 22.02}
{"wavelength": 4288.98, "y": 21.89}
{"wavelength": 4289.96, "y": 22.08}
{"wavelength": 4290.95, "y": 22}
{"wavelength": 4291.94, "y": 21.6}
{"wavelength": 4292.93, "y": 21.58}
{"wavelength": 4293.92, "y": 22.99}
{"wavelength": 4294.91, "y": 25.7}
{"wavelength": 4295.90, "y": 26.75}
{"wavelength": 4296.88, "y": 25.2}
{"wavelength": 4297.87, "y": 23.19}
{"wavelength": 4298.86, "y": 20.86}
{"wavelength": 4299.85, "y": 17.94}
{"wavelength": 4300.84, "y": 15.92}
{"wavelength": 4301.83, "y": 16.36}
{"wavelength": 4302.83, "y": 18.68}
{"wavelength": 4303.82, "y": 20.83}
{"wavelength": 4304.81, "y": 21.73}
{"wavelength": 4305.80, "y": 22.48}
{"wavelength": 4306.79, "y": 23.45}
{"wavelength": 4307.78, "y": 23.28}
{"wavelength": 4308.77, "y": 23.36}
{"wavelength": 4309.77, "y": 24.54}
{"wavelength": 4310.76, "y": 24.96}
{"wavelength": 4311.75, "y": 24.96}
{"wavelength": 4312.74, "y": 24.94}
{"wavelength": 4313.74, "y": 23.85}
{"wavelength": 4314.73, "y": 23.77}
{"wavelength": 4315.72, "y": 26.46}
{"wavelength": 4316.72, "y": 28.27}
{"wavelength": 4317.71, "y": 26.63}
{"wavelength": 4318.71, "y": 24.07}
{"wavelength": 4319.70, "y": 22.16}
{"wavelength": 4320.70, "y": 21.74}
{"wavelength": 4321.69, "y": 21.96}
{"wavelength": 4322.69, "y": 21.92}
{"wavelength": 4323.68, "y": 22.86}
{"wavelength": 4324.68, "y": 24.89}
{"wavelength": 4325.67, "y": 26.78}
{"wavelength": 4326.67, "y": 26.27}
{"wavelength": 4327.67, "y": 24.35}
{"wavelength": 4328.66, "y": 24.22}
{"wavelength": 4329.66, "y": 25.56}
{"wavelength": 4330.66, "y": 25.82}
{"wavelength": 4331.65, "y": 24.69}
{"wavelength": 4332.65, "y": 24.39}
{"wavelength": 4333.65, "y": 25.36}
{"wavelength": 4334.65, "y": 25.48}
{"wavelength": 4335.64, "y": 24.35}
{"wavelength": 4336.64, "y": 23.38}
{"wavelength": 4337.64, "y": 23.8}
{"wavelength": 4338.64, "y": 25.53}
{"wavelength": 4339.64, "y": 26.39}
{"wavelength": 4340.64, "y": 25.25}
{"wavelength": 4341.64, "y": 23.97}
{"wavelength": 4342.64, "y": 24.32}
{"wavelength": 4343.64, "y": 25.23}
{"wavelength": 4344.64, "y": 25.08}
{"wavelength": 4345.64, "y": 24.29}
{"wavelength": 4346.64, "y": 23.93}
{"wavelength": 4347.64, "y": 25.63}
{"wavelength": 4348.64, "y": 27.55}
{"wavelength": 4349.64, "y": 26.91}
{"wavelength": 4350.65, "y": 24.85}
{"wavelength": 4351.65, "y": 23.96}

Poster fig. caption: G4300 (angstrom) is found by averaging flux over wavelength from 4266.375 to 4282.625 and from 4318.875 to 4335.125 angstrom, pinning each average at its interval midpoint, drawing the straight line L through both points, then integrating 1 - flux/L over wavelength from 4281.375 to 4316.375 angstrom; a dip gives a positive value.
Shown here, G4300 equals 2.4 angstrom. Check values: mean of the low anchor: 25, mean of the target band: 22.9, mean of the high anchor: 24.3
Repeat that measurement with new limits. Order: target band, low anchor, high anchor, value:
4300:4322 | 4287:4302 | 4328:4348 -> 0.2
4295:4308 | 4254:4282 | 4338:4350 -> 2.2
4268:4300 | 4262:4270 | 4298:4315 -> 0.0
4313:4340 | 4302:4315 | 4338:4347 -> -0.7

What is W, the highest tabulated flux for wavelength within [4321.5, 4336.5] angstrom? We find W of 26.78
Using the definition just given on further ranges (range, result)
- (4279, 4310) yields 26.75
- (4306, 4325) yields 28.27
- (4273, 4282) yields 26.67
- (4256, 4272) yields 30.26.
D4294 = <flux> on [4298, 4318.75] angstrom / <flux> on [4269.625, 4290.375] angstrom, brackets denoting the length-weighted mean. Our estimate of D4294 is 0.9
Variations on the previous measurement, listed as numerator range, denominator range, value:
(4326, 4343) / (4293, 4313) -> 1.11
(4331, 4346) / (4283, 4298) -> 1.05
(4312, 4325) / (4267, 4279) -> 0.97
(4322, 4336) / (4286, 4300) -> 1.09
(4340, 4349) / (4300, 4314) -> 1.14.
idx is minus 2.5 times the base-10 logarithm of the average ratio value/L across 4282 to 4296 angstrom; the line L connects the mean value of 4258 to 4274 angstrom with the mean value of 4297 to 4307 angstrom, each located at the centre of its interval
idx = -0.053 mag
